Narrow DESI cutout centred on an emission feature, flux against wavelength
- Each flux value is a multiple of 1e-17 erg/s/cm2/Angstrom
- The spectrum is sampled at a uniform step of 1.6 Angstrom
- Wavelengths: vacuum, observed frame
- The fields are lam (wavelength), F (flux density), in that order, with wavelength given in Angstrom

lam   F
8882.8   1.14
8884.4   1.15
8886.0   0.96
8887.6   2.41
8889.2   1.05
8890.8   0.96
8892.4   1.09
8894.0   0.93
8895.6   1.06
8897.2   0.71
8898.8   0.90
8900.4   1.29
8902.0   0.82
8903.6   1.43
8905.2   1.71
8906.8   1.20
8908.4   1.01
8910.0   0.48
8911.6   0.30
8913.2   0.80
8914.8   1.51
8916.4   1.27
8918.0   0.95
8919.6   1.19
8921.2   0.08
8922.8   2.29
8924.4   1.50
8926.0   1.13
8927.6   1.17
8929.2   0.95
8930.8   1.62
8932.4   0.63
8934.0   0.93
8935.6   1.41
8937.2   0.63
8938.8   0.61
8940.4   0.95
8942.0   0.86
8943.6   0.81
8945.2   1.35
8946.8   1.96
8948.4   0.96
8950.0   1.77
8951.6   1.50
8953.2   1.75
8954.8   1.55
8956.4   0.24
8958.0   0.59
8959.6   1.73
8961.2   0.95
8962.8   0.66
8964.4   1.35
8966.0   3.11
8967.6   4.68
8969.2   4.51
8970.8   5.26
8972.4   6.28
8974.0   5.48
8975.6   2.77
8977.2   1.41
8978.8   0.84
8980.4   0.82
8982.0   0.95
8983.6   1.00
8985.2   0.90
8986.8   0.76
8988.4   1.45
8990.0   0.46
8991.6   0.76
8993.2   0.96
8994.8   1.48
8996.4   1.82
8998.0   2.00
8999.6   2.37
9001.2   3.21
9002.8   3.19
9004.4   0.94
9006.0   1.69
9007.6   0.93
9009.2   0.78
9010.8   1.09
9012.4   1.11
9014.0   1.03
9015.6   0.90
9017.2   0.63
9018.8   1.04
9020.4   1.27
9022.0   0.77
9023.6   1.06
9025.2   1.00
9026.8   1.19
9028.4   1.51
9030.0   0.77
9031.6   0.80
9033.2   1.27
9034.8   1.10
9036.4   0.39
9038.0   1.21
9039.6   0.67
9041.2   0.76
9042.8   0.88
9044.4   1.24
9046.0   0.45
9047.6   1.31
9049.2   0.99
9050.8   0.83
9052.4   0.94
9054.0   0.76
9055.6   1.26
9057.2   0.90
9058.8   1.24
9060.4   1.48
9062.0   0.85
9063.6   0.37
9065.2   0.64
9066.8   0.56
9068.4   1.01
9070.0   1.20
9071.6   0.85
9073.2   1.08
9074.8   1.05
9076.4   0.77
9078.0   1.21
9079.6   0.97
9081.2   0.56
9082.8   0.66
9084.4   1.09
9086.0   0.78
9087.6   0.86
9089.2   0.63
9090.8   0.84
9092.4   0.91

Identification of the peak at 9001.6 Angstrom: [N II]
